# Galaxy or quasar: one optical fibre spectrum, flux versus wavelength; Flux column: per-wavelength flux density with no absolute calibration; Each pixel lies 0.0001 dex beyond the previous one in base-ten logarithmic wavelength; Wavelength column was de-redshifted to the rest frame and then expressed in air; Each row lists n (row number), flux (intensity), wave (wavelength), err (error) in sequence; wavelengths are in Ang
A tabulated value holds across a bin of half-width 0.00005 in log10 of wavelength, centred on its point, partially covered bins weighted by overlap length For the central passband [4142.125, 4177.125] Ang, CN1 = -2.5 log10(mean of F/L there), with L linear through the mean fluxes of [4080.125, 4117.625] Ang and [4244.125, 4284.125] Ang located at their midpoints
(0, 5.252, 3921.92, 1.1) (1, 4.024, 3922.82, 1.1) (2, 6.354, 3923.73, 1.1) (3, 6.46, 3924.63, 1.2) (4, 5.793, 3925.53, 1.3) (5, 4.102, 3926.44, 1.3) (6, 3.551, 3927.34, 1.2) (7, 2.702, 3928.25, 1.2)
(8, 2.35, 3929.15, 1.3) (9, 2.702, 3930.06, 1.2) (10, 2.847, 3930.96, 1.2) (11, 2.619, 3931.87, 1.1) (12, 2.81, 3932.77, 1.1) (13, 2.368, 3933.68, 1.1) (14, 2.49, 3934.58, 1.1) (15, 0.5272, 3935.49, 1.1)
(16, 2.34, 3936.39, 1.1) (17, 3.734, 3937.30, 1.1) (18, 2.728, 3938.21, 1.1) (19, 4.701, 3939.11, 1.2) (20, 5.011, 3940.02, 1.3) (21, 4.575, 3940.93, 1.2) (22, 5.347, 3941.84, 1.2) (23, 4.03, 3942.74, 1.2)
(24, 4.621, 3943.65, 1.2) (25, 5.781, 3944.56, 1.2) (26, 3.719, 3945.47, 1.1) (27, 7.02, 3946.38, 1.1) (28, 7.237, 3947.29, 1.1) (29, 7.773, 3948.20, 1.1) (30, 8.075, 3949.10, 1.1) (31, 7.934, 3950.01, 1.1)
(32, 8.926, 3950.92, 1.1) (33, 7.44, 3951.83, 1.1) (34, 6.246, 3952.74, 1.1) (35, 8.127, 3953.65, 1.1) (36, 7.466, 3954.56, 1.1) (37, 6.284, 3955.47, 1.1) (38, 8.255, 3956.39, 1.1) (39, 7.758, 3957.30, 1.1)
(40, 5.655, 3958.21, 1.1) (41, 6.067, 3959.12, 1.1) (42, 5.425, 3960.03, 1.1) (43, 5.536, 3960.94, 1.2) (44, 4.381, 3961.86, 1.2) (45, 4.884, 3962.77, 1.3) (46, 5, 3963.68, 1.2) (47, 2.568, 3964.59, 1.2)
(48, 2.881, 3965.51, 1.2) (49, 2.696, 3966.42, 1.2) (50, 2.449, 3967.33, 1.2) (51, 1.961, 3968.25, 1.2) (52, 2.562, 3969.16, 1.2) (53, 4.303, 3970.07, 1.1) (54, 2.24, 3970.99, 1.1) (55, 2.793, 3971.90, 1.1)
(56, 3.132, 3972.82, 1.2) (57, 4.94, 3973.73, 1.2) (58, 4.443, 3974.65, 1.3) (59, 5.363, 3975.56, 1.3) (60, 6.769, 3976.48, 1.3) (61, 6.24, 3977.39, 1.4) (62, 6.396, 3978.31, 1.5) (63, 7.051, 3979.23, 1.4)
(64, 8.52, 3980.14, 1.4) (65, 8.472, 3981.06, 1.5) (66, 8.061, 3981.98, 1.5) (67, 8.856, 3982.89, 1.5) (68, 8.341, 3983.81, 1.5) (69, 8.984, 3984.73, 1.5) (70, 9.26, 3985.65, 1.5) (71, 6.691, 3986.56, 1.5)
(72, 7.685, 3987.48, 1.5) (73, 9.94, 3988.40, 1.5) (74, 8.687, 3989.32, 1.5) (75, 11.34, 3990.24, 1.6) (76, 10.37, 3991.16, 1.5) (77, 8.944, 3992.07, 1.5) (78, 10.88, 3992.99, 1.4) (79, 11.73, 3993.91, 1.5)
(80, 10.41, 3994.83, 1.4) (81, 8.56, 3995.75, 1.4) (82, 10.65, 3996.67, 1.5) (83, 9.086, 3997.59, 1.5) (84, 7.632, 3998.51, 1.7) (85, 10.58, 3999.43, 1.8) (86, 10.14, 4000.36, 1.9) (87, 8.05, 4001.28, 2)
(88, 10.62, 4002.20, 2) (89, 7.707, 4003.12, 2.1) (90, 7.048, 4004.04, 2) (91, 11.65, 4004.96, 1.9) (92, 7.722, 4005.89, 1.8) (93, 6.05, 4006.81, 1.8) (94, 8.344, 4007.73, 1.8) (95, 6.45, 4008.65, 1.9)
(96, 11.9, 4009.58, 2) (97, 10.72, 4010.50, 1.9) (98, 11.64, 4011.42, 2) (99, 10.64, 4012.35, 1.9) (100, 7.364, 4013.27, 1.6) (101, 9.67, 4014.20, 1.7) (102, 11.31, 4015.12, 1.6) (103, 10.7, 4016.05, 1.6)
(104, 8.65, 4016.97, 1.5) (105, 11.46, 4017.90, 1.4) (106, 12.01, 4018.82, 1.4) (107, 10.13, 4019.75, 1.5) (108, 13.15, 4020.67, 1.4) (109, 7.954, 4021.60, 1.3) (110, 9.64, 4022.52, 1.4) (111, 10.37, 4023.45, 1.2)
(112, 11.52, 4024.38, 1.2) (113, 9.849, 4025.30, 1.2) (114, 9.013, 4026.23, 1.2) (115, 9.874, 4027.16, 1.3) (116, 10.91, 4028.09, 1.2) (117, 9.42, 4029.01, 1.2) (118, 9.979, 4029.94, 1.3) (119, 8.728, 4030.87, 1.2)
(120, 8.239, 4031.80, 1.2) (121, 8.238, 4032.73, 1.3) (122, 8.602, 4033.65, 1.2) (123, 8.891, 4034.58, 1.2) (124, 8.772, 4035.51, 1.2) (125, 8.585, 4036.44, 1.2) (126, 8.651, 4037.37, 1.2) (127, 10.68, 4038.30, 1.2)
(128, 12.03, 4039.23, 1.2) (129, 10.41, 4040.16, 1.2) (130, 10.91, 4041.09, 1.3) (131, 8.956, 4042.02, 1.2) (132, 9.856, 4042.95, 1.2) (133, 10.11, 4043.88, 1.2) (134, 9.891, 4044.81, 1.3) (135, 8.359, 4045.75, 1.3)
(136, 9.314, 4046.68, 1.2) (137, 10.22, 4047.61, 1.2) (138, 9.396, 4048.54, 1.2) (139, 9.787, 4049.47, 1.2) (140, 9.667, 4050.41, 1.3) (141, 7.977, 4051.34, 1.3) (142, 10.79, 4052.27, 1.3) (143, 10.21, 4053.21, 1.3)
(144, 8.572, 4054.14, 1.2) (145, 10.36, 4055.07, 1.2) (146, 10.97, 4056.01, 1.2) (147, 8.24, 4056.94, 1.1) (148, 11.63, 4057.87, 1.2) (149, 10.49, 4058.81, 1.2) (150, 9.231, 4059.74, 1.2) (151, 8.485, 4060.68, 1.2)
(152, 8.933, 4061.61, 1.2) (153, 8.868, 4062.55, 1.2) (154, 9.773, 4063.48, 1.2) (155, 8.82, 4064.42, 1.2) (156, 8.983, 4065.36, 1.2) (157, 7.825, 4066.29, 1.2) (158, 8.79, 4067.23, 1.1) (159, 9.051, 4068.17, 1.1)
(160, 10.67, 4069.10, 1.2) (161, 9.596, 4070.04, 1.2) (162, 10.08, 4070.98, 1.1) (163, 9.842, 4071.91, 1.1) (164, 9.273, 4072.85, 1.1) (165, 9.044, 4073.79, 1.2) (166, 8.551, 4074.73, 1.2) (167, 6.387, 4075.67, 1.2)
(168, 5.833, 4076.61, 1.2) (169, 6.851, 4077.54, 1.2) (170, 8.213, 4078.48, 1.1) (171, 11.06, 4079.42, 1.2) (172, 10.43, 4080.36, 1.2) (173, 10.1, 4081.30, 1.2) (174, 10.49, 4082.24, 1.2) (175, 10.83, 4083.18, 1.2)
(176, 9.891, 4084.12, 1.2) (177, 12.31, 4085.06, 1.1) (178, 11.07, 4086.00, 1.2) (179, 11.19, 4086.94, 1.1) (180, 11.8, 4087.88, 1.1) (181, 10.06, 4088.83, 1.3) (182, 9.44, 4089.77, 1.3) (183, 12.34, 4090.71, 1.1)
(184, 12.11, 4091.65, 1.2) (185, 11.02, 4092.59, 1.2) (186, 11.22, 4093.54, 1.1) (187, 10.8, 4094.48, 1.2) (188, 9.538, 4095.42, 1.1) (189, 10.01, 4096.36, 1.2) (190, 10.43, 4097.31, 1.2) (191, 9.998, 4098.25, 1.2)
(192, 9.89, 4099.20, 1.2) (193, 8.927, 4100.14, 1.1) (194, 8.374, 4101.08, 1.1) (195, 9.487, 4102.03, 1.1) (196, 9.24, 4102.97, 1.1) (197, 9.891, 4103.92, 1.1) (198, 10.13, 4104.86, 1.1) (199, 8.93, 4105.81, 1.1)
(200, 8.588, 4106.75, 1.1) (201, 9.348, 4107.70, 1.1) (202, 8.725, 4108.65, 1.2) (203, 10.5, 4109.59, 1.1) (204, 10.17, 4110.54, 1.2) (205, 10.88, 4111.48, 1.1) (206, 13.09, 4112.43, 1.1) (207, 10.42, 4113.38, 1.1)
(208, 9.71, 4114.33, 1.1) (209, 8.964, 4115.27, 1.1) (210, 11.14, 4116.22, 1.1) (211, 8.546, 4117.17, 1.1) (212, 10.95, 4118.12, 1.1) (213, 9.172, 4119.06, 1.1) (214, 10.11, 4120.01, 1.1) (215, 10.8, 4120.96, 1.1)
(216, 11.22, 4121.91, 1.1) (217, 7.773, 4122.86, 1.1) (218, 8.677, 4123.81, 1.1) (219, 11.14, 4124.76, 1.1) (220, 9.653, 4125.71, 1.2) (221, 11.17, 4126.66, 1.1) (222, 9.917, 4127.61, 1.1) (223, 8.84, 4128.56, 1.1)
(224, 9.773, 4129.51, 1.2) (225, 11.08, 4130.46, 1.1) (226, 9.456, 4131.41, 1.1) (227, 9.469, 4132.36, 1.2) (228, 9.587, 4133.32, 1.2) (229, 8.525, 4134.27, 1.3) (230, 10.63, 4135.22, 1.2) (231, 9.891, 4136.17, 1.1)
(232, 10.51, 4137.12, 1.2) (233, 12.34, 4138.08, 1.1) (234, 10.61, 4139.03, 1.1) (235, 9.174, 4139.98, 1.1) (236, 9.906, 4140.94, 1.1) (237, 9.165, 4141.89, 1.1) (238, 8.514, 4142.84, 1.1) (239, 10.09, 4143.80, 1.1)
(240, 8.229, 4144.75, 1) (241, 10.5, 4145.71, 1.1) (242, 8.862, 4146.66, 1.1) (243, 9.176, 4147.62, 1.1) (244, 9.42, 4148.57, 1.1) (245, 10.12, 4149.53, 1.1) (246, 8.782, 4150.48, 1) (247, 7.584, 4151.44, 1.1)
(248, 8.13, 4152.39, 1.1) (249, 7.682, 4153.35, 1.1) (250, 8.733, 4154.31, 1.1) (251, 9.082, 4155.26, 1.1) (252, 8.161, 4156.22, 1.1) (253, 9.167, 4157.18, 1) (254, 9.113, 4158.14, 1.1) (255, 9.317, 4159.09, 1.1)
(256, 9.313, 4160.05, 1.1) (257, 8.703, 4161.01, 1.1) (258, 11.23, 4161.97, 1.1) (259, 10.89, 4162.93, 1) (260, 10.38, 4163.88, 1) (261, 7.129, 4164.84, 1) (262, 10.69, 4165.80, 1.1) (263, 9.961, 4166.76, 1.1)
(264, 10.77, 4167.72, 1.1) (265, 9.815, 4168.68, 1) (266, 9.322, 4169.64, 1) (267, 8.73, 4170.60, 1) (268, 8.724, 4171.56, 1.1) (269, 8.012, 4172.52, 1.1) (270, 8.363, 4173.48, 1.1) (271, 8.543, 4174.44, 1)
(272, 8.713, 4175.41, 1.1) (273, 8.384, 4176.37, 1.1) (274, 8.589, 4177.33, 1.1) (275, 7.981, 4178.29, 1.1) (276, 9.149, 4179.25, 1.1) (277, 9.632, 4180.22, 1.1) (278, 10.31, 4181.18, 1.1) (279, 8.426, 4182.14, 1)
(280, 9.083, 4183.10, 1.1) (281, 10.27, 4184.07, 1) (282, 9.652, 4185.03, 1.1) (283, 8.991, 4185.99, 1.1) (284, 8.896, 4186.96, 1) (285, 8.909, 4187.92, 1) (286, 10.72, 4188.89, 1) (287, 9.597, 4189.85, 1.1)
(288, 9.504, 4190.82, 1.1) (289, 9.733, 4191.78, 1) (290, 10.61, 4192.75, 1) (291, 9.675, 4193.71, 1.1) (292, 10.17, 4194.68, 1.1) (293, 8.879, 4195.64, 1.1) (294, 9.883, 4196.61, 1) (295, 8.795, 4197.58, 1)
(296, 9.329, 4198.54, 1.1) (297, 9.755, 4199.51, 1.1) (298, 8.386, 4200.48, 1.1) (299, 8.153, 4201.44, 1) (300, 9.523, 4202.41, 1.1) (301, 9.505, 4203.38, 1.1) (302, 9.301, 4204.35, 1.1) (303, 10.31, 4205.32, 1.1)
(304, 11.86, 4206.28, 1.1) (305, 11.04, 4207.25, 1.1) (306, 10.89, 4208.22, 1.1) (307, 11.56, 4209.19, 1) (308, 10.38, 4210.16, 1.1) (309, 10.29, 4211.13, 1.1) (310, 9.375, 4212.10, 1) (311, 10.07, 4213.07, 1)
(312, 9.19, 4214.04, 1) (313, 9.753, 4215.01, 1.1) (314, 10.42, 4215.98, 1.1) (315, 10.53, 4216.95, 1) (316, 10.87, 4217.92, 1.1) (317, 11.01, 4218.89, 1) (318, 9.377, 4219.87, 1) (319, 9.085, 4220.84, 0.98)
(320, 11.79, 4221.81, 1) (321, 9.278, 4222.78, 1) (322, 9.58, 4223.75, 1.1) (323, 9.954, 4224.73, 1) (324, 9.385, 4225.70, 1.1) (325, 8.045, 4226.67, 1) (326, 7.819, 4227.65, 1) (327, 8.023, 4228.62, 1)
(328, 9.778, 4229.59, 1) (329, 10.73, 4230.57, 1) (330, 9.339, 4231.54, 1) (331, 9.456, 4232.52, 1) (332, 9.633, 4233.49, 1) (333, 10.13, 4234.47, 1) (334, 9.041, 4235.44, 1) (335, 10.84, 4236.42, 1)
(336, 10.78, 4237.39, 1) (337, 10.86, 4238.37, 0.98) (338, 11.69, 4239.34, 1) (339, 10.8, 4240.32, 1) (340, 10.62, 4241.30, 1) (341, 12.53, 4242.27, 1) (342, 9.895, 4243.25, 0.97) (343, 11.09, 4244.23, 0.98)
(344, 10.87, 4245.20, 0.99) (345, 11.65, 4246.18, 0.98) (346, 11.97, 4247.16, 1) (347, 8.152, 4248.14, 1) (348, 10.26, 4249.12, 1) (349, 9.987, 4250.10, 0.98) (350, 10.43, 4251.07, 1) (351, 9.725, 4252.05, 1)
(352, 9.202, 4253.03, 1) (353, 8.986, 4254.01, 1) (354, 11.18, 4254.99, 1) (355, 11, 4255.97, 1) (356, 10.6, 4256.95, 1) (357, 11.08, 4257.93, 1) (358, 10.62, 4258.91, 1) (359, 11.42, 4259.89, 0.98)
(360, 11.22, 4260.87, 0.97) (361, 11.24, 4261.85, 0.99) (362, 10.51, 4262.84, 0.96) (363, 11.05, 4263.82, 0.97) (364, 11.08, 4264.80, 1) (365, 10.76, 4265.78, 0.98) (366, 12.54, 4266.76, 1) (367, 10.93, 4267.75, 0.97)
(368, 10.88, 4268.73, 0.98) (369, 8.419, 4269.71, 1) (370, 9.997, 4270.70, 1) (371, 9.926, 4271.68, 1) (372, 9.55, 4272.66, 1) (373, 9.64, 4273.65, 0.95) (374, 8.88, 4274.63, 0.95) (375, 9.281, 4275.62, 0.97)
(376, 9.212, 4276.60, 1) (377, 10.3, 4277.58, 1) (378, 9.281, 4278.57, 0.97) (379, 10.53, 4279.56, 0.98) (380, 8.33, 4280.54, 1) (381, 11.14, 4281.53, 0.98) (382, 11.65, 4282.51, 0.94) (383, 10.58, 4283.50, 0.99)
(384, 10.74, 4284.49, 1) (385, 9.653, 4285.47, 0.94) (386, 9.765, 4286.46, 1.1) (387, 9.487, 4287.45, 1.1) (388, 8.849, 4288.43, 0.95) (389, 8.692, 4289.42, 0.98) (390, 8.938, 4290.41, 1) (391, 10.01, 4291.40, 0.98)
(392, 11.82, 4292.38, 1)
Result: 0.13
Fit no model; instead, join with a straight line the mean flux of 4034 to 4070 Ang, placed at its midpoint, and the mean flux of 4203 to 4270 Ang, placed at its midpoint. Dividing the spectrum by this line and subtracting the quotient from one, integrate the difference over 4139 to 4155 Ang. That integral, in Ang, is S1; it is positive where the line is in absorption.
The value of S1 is 1.4 Ang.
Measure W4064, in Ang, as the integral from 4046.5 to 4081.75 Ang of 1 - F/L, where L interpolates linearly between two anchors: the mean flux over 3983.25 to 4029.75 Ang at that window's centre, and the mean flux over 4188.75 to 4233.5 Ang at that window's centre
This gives 1.48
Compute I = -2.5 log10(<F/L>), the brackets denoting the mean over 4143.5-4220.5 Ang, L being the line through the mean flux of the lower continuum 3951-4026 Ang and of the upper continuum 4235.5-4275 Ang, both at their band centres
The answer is 0.04 mag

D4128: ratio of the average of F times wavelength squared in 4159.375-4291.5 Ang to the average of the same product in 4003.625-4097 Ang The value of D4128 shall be 1.1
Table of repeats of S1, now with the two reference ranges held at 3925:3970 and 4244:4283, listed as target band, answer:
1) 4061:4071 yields -3.4 Ang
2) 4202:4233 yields -1.3 Ang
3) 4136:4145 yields -1.9 Ang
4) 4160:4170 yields -1.5 Ang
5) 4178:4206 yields -1.1 Ang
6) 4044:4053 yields -4.1 Ang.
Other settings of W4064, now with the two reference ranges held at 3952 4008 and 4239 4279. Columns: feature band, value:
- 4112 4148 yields -4.2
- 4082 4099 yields -4.8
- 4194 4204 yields 0.5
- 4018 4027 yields -3.4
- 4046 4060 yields -3.2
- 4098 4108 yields -0.9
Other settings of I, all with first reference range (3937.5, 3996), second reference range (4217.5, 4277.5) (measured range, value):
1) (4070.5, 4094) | -0.242 mag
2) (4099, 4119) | -0.175 mag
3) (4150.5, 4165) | 0.000 mag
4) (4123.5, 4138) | -0.156 mag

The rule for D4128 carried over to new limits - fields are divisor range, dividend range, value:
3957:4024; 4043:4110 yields 1.29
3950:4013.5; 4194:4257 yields 1.54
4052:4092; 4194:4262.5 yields 1.13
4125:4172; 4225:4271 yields 1.14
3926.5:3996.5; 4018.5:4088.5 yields 1.73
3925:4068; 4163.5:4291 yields 1.43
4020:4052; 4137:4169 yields 1.03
